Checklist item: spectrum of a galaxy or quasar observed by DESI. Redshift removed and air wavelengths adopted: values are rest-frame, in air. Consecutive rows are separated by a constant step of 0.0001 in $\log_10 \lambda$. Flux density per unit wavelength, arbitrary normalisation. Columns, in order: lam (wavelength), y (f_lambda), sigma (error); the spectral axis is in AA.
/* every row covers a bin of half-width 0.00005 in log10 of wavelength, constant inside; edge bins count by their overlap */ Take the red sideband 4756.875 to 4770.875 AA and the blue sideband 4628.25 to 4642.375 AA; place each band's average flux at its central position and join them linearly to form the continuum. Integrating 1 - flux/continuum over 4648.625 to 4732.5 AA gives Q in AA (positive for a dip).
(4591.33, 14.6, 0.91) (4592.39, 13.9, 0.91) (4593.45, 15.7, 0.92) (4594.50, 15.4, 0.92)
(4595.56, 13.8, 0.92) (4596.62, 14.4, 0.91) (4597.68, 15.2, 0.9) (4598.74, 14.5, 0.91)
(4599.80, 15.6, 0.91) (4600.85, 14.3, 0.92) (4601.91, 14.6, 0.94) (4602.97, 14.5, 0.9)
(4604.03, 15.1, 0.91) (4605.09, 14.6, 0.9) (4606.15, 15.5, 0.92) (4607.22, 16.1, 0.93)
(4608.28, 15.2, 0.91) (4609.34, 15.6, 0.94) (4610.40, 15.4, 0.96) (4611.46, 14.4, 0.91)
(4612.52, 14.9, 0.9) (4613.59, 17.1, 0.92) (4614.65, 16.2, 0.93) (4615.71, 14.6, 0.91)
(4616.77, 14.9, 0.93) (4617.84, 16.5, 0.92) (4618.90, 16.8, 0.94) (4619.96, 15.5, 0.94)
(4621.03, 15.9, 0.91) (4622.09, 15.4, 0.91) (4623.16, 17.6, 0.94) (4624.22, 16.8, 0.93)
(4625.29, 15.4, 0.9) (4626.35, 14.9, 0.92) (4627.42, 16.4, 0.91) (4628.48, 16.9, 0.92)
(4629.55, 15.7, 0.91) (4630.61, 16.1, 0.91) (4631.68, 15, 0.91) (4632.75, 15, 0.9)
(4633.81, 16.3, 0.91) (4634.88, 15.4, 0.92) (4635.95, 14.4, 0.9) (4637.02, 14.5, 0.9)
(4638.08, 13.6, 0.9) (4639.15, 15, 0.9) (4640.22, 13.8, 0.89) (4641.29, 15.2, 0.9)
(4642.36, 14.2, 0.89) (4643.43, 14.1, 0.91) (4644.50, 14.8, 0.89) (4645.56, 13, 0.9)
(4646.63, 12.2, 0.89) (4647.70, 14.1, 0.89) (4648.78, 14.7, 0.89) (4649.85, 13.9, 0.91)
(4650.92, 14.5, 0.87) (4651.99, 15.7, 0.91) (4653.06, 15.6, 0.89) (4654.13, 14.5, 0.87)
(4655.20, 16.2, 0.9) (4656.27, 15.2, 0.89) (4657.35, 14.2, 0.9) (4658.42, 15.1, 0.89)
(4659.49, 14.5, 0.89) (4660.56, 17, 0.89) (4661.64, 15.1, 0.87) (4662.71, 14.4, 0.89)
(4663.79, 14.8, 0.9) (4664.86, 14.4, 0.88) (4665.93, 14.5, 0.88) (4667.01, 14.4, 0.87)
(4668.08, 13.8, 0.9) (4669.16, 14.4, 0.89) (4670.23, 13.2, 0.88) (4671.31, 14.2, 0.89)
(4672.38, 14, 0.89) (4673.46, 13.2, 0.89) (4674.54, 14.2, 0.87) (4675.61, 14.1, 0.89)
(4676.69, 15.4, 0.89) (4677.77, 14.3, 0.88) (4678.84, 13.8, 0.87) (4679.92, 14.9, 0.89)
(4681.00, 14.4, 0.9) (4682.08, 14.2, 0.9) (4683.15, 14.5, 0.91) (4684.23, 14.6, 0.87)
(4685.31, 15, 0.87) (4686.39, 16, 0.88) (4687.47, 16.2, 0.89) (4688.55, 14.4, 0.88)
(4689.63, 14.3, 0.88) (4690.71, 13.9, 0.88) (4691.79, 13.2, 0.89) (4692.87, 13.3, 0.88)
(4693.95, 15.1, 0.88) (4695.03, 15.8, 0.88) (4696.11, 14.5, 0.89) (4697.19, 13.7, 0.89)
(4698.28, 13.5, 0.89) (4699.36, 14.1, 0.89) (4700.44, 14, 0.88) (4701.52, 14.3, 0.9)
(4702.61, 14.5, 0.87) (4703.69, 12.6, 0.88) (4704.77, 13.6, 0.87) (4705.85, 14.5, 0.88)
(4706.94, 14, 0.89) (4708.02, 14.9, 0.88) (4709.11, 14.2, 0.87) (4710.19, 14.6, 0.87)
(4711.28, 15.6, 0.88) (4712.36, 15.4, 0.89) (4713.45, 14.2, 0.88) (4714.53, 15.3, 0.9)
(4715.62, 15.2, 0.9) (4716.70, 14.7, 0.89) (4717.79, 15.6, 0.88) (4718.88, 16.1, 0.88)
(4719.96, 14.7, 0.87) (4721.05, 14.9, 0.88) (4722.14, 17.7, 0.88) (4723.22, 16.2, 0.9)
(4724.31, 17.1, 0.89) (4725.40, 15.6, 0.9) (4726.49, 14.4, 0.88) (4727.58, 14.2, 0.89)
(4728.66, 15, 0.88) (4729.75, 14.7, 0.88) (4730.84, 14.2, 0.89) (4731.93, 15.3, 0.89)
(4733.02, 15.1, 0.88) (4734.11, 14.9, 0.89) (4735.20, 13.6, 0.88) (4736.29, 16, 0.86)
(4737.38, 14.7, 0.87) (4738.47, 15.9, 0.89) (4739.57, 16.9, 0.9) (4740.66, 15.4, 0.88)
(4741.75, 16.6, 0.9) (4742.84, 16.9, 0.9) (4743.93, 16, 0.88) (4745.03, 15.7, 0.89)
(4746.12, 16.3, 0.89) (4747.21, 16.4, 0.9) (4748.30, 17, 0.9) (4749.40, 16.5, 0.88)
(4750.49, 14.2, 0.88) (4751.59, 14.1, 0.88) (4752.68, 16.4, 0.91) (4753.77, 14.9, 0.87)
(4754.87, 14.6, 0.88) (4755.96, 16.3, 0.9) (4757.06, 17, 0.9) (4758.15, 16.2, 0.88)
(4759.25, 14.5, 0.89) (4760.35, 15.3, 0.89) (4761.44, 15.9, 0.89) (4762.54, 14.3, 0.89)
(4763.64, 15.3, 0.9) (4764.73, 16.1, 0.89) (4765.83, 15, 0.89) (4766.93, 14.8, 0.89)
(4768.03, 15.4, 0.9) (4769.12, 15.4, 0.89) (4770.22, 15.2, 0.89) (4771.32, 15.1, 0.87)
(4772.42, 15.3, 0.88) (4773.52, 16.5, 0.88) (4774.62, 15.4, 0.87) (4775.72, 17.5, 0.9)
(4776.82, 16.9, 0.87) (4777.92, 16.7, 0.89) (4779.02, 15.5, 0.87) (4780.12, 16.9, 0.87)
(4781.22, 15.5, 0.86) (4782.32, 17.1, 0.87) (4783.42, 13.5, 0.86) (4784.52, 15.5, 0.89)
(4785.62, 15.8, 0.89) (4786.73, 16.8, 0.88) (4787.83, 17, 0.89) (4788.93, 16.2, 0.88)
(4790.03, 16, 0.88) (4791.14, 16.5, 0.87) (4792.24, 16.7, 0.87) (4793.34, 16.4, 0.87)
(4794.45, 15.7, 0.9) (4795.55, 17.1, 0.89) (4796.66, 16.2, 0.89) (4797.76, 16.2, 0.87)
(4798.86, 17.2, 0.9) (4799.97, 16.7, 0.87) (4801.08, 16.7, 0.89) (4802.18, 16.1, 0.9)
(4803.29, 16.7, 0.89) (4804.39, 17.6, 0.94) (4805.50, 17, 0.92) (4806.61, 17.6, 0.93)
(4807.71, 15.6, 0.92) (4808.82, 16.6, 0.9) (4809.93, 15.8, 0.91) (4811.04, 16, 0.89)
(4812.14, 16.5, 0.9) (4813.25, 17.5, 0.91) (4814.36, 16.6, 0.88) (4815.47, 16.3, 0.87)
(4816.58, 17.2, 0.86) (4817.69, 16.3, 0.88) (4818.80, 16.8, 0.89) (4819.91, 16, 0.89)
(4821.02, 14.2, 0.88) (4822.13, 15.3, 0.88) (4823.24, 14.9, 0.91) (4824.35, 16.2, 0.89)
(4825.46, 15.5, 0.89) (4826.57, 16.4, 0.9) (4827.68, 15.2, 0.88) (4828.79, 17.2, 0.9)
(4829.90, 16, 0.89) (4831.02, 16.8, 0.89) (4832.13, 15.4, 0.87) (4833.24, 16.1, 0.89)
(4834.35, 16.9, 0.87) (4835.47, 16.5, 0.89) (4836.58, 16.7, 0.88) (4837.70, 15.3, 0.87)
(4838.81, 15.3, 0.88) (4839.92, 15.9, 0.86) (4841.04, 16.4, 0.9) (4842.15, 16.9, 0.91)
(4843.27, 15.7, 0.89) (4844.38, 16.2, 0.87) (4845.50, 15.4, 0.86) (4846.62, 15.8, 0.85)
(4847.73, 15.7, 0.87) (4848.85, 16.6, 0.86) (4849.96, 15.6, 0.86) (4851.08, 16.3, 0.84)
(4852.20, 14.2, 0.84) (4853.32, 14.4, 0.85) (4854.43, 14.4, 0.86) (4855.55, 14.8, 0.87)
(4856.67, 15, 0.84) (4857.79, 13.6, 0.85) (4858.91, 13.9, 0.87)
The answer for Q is 2.8 AA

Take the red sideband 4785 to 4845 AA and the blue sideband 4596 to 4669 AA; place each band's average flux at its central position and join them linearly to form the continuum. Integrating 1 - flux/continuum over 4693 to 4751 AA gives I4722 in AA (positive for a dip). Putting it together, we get 2.1 AA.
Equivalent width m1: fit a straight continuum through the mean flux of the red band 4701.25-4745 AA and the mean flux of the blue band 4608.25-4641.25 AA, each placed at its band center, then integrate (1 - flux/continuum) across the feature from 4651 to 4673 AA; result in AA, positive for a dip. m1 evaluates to 0.90 AA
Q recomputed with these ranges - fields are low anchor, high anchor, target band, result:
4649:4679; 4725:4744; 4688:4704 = 0.87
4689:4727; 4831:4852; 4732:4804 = -2.68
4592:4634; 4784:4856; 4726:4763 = 1.00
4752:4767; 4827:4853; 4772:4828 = -1.90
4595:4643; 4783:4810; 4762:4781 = 0.61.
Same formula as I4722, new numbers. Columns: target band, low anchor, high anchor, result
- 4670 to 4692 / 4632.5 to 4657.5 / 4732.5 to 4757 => 0.8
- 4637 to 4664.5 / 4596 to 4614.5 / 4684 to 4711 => 0.3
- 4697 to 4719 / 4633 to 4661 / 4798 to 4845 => 1.1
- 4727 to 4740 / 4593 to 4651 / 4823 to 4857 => 0.4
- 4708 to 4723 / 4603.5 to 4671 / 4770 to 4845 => 0.3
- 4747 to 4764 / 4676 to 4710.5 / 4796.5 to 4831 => -0.2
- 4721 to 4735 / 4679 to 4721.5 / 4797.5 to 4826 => -0.3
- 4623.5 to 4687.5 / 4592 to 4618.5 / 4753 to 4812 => 2.6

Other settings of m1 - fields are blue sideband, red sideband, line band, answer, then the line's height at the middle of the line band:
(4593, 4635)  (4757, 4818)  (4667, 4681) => 1.4 AA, 15.7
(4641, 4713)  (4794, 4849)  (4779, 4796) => -0.3 AA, 15.8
